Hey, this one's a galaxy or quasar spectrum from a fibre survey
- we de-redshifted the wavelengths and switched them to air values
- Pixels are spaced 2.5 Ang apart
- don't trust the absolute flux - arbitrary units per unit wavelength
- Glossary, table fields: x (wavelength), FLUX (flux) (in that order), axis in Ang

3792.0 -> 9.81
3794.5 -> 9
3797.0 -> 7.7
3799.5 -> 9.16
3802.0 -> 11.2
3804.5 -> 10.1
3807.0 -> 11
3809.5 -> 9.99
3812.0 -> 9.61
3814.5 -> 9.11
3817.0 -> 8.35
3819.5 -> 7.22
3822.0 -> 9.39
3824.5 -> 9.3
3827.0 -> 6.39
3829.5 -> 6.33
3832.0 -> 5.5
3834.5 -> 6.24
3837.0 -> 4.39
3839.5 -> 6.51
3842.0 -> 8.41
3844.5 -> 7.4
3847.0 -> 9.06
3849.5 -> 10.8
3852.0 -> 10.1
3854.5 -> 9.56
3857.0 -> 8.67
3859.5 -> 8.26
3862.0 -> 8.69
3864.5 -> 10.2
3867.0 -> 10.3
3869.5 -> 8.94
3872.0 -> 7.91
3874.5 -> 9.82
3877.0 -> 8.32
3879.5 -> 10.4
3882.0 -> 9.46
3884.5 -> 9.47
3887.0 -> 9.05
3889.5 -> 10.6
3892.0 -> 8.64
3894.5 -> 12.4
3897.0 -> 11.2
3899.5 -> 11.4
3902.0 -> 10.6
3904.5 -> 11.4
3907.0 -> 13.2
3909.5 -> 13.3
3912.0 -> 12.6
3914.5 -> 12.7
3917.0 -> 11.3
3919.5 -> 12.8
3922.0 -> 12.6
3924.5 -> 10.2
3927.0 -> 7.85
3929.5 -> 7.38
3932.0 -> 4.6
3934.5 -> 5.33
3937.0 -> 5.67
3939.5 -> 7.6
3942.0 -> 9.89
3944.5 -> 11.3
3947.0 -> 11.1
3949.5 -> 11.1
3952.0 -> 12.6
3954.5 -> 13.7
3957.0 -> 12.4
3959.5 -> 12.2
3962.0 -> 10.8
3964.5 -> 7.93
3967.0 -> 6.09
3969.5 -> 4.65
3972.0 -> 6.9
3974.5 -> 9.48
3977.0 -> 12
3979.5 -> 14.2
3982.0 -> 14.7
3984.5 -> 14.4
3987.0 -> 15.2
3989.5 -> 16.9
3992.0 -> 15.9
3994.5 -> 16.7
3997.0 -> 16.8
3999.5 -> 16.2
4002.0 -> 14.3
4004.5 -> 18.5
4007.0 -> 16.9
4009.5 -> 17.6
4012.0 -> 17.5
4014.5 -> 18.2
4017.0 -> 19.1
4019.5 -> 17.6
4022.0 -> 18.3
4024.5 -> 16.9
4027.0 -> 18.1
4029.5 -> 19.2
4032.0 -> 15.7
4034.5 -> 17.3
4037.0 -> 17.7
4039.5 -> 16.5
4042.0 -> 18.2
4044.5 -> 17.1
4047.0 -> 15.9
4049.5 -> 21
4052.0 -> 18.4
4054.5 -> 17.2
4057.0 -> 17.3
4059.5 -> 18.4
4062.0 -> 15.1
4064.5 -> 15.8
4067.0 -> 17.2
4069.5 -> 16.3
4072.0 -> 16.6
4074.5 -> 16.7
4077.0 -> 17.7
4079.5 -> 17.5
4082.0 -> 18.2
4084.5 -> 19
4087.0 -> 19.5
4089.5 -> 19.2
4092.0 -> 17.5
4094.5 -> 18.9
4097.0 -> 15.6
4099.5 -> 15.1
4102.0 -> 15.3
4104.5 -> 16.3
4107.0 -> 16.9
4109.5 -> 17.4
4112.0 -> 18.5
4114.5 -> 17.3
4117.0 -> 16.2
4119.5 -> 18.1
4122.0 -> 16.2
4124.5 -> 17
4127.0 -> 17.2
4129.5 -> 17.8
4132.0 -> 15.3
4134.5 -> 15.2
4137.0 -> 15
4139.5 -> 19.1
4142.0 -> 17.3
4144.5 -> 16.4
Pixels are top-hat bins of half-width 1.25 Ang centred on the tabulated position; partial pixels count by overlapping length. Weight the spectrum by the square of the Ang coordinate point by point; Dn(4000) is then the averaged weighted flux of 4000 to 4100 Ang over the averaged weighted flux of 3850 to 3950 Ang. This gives 1.90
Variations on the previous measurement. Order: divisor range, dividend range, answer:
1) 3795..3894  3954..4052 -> 1.87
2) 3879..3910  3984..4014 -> 1.61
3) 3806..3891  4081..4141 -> 2.26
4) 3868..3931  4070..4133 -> 1.81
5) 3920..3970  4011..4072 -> 1.96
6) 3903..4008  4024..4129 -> 1.57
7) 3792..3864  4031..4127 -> 2.30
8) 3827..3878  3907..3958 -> 1.31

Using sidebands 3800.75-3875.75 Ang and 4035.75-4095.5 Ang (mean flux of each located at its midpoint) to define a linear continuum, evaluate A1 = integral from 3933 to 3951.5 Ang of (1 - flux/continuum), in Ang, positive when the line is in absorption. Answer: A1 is 5.6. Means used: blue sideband 8.62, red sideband 17.6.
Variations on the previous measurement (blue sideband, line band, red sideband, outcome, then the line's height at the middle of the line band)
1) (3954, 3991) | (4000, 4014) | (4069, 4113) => -4.1 Ang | 13.1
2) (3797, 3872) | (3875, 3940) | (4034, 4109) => 6.8 Ang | 11.3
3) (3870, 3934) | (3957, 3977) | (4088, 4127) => 5.8 Ang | 12.4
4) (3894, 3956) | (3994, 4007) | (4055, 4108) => -2.7 Ang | 13.7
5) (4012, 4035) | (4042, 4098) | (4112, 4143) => -0.6 Ang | 17.4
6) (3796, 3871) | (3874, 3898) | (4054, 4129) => 1.0 Ang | 10.3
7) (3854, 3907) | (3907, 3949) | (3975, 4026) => 8.2 Ang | 12.4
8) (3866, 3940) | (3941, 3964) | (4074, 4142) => 0.2 Ang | 11.7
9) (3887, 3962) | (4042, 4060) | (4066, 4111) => -2.5 Ang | 15.7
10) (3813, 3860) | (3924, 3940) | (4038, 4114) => 6.7 Ang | 11.7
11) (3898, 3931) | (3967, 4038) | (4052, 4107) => -4.4 Ang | 14.4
